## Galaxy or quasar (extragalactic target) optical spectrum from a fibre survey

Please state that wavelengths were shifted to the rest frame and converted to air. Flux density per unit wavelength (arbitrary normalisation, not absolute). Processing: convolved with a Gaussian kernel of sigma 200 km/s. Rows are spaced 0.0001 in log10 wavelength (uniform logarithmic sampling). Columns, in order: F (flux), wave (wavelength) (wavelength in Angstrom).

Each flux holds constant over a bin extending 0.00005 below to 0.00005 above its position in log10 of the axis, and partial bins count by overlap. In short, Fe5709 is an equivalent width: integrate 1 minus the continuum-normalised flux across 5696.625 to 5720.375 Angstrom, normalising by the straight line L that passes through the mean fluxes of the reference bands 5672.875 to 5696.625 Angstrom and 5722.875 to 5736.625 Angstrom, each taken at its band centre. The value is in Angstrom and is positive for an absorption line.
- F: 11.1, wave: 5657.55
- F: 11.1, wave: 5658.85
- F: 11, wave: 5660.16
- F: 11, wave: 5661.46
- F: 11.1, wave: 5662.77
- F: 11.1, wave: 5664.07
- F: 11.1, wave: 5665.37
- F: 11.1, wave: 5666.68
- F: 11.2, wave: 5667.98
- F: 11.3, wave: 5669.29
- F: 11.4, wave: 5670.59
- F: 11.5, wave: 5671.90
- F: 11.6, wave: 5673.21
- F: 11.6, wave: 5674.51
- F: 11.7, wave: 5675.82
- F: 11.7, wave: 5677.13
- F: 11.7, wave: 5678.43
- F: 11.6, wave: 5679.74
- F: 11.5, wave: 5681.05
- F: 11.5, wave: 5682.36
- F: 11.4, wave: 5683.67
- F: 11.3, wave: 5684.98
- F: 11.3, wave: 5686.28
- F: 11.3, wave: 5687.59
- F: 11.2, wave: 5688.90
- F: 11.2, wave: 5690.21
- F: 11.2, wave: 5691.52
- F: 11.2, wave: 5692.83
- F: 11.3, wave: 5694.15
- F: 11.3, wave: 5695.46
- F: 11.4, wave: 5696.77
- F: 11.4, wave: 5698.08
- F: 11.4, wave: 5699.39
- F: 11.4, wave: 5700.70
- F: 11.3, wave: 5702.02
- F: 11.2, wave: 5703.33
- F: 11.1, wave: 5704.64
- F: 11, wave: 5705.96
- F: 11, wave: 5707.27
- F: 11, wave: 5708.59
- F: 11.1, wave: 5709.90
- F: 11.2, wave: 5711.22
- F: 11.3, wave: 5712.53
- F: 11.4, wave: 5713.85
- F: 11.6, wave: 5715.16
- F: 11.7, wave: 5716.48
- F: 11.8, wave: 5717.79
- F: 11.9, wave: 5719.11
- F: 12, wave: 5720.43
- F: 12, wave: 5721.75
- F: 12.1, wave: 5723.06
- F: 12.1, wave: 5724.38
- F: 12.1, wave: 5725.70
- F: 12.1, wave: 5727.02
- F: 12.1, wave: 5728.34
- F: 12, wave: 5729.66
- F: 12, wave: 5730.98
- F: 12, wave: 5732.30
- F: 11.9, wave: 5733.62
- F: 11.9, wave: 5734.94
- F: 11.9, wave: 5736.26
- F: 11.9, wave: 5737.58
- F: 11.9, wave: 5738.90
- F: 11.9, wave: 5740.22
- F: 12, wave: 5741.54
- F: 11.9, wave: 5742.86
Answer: 0.75 Angstrom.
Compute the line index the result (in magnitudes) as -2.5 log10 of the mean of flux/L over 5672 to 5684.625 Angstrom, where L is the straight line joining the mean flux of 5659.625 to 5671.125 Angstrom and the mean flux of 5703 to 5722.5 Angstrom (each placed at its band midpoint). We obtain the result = -0.033 mag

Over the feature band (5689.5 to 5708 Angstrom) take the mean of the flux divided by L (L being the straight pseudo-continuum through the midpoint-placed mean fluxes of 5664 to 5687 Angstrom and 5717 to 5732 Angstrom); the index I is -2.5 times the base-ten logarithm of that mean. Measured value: 0.044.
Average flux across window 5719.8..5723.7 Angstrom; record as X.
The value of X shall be 12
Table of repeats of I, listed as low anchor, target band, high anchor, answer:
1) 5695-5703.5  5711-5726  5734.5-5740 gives -0.013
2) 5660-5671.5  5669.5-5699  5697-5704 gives -0.015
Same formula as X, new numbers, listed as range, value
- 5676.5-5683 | 11.6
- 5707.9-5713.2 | 11.1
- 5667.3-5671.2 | 11.3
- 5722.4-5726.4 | 12.1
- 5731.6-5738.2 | 11.9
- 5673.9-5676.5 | 11.6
